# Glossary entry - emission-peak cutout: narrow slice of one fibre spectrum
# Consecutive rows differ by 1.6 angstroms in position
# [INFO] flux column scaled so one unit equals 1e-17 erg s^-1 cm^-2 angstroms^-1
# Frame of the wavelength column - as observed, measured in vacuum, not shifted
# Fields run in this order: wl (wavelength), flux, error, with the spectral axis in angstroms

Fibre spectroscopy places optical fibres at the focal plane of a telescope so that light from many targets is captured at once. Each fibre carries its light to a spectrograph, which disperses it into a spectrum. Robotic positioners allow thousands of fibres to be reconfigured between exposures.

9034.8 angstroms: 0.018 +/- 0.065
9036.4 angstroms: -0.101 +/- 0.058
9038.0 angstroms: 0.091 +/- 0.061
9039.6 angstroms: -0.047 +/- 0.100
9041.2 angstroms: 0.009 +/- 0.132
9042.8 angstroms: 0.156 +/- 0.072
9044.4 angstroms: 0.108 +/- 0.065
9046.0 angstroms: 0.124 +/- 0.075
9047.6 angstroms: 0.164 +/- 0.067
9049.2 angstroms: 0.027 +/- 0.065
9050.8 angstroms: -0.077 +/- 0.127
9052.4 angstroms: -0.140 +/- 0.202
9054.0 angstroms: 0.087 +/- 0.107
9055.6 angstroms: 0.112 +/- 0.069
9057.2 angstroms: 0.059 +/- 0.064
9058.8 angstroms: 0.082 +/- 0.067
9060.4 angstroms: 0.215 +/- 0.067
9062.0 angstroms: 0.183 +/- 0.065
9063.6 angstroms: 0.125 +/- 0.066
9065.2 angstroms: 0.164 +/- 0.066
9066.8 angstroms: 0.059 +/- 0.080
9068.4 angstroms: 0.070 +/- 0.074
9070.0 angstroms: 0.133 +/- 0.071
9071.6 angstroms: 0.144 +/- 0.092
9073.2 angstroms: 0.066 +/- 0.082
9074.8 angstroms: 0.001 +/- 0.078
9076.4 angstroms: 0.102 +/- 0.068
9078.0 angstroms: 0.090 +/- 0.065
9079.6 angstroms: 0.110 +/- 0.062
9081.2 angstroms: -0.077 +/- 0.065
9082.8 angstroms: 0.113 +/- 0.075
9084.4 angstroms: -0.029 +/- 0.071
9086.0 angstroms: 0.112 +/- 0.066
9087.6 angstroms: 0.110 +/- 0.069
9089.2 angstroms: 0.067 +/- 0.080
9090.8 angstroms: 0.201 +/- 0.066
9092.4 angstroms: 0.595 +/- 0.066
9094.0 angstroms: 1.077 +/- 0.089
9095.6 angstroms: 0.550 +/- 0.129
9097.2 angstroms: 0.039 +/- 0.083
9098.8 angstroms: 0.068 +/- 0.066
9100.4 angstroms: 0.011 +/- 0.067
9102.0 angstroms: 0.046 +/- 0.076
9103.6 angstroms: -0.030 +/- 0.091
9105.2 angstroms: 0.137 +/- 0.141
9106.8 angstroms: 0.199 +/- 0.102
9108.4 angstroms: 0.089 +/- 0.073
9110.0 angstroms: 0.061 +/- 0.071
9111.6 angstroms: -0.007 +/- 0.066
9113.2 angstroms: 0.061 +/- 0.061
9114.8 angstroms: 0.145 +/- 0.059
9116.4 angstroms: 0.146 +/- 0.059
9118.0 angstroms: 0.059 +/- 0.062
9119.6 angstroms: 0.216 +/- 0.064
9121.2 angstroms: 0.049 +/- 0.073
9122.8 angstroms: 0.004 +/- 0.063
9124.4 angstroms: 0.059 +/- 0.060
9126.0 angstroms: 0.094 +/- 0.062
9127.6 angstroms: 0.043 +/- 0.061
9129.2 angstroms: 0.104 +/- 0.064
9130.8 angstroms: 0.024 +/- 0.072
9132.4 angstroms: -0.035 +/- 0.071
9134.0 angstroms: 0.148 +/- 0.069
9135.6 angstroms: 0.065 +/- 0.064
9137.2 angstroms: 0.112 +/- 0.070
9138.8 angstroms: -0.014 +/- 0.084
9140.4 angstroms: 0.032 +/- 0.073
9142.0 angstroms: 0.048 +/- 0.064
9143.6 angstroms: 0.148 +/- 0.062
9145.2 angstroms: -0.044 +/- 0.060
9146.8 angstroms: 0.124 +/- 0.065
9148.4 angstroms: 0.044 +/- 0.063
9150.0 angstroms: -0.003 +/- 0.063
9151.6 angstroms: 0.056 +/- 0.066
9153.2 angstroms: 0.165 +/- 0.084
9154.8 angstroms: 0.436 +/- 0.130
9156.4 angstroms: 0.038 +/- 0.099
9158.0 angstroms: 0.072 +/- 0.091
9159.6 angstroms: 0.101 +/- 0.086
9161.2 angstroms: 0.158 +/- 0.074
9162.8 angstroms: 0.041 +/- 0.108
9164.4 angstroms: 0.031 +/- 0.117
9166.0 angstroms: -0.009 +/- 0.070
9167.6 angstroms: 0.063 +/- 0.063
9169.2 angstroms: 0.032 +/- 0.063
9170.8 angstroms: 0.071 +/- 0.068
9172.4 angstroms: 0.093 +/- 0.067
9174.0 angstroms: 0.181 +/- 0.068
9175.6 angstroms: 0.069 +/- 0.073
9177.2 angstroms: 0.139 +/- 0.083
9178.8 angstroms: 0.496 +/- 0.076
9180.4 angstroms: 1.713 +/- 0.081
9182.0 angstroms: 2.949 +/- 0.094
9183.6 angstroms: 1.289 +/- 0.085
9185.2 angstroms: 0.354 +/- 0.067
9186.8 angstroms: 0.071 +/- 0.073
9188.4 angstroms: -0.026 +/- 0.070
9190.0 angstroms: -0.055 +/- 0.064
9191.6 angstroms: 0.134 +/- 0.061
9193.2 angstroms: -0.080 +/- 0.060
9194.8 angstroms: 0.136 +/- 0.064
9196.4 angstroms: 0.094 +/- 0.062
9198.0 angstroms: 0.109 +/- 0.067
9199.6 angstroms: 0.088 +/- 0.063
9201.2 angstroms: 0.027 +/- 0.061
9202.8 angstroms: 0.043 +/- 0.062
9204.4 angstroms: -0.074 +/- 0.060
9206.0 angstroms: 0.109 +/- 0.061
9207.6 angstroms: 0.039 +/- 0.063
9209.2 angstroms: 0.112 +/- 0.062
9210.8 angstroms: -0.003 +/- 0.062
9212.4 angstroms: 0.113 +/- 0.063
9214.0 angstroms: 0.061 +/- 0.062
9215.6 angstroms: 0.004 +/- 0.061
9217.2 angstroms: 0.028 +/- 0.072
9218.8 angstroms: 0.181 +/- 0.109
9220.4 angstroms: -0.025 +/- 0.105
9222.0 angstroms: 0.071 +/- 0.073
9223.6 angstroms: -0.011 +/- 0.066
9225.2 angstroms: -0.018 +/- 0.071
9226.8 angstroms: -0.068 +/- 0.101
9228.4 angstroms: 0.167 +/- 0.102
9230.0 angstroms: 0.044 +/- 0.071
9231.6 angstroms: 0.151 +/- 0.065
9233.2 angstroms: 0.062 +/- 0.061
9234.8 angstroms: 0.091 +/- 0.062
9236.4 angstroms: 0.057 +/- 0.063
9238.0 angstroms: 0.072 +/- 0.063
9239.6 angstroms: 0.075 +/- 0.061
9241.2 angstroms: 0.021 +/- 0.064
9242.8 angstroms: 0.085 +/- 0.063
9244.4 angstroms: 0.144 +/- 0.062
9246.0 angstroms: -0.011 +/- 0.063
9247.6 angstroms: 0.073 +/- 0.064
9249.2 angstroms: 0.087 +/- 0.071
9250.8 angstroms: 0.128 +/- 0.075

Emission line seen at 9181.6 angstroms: [O III]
